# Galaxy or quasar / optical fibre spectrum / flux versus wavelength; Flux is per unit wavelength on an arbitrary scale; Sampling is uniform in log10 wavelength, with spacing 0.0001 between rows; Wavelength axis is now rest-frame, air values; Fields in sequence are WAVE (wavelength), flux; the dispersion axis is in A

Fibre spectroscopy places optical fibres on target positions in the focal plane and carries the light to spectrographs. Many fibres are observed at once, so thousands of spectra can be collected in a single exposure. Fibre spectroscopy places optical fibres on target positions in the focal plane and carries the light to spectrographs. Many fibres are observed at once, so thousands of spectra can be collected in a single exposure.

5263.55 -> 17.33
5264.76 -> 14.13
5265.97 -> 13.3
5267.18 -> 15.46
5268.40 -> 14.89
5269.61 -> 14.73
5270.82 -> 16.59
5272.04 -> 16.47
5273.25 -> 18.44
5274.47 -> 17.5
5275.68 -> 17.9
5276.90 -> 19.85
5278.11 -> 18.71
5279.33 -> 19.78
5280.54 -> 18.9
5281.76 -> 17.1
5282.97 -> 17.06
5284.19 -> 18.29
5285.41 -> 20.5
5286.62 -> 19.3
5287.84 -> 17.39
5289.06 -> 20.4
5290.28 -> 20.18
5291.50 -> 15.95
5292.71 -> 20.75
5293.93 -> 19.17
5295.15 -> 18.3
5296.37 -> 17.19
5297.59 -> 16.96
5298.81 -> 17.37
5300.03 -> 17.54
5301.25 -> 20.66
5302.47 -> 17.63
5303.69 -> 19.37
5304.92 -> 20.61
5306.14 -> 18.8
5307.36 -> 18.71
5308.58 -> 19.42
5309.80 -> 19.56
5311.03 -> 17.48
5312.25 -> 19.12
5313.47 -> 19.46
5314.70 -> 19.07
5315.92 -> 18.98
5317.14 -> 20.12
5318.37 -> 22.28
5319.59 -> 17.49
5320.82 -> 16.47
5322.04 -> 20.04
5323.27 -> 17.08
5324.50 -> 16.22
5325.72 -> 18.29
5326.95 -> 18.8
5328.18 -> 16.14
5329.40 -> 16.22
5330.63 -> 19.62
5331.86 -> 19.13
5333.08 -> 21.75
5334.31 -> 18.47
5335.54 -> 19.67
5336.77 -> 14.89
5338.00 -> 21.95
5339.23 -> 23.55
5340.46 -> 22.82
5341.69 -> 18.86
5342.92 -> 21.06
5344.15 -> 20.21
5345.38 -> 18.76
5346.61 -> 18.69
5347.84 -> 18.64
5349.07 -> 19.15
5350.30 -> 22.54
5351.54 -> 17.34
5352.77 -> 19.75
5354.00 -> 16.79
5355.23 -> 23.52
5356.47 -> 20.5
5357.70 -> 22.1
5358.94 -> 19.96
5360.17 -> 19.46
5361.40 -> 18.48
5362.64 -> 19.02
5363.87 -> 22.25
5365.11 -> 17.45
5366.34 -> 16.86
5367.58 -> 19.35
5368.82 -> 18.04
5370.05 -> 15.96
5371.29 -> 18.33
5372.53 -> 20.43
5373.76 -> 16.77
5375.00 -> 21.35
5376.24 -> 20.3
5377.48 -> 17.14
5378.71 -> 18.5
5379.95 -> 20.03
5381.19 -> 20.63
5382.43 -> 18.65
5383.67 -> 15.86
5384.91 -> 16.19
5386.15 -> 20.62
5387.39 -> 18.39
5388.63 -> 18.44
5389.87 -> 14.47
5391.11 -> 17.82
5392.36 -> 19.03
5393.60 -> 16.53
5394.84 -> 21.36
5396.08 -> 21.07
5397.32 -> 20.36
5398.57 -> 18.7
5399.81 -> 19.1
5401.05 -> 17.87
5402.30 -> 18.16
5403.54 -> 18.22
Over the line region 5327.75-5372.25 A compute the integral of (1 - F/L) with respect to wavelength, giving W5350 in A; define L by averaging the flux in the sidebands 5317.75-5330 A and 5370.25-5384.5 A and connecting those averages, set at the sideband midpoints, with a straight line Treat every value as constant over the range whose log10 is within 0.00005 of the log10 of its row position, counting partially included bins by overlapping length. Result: -2.6 A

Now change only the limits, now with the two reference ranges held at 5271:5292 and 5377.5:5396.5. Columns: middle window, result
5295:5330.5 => -0.1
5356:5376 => -0.8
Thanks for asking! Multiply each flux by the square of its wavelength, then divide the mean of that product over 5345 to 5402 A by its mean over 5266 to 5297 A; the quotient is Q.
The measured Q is 1.1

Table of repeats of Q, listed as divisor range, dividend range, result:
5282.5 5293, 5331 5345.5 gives 1.09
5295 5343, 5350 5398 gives 1.02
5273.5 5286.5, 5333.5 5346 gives 1.10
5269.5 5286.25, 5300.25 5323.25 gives 1.07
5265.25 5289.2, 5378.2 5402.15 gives 1.10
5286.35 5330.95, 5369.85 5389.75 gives 1.03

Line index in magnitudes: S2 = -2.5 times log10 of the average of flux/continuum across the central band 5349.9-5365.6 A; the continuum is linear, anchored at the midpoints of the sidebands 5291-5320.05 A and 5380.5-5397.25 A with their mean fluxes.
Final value -0.07 mag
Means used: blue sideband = 18.9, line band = 19.9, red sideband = 18.5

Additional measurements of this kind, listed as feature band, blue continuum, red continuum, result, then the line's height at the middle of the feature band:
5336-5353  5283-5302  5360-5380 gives -0.07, 18.7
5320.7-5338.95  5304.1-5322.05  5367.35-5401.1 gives 0.03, 19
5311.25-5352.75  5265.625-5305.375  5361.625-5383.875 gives -0.04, 18.4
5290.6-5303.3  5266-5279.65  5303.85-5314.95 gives 0.01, 18.4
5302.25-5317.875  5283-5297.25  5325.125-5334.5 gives -0.03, 18.7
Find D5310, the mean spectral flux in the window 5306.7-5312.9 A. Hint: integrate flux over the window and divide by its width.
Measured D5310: 18.9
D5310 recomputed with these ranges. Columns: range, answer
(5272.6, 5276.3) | 17.9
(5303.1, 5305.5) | 19.9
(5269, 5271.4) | 15.7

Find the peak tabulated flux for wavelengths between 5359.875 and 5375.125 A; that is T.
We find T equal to 22.25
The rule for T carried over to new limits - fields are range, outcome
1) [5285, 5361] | 23.55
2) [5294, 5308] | 20.66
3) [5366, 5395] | 21.36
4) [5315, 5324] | 22.28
